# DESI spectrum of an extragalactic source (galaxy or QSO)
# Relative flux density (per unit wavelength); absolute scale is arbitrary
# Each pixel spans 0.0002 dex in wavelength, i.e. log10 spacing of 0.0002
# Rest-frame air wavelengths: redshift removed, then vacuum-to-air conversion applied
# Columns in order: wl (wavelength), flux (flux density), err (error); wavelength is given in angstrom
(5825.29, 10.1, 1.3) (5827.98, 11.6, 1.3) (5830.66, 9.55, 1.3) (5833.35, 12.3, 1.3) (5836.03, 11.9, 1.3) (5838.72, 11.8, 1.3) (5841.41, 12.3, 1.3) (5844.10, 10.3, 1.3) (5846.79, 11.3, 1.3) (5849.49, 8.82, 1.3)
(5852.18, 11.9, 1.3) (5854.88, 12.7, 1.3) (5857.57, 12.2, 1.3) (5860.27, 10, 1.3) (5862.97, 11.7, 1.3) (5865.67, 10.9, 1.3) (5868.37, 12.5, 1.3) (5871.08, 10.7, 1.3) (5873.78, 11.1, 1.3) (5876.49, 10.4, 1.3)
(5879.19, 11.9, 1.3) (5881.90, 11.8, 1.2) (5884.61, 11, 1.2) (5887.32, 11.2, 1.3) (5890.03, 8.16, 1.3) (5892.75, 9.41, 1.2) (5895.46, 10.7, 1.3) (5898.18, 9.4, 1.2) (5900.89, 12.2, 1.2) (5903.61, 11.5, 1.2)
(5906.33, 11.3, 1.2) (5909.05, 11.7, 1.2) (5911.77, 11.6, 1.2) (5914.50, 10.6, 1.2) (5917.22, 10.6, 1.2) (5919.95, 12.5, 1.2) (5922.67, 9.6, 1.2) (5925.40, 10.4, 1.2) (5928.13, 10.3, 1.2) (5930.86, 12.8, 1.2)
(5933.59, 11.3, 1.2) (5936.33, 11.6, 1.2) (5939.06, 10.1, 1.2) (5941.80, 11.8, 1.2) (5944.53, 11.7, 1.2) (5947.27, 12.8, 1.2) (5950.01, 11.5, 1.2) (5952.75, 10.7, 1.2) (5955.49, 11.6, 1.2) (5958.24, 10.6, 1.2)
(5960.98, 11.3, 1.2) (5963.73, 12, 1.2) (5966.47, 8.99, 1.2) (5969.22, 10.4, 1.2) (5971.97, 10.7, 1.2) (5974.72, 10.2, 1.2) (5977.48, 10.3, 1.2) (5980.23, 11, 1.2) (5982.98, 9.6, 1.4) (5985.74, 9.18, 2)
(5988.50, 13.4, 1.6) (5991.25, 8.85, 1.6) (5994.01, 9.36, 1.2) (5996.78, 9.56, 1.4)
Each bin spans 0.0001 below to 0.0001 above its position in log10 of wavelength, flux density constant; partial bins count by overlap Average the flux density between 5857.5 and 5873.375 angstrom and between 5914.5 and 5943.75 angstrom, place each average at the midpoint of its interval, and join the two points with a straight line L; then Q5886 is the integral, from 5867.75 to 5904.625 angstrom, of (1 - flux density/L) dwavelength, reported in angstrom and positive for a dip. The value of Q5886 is 1.3 angstrom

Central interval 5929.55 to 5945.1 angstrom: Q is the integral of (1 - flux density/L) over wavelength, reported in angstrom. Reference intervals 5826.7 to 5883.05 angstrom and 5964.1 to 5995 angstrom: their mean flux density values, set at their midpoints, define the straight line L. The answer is -1.4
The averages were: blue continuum 11.3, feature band 11.5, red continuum 10.3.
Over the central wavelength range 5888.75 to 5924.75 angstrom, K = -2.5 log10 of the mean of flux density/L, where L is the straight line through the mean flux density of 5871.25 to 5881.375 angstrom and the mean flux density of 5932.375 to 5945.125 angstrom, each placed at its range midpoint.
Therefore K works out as 0.05 mag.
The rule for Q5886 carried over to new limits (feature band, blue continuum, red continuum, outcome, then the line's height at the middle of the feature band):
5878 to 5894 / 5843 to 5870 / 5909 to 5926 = 0.77 angstrom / 11.1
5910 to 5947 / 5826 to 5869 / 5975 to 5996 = -1.84 angstrom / 10.7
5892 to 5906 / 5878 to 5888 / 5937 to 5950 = 0.94 angstrom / 11.5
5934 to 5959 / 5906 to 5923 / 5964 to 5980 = -1.59 angstrom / 10.7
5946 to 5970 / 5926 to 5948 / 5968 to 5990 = -0.15 angstrom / 11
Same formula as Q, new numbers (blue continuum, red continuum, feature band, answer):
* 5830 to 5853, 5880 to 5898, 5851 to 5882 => -2.1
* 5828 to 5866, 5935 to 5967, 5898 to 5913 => -0.2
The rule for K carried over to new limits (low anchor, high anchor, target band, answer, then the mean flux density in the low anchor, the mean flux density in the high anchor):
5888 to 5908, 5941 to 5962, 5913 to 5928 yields 0.02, 10.4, 11.5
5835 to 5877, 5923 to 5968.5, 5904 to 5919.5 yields 0.00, 11.3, 11.2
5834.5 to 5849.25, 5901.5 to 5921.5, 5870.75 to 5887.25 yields 0.02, 11.3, 11.4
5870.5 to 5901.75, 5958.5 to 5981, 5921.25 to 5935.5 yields -0.03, 10.6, 10.6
